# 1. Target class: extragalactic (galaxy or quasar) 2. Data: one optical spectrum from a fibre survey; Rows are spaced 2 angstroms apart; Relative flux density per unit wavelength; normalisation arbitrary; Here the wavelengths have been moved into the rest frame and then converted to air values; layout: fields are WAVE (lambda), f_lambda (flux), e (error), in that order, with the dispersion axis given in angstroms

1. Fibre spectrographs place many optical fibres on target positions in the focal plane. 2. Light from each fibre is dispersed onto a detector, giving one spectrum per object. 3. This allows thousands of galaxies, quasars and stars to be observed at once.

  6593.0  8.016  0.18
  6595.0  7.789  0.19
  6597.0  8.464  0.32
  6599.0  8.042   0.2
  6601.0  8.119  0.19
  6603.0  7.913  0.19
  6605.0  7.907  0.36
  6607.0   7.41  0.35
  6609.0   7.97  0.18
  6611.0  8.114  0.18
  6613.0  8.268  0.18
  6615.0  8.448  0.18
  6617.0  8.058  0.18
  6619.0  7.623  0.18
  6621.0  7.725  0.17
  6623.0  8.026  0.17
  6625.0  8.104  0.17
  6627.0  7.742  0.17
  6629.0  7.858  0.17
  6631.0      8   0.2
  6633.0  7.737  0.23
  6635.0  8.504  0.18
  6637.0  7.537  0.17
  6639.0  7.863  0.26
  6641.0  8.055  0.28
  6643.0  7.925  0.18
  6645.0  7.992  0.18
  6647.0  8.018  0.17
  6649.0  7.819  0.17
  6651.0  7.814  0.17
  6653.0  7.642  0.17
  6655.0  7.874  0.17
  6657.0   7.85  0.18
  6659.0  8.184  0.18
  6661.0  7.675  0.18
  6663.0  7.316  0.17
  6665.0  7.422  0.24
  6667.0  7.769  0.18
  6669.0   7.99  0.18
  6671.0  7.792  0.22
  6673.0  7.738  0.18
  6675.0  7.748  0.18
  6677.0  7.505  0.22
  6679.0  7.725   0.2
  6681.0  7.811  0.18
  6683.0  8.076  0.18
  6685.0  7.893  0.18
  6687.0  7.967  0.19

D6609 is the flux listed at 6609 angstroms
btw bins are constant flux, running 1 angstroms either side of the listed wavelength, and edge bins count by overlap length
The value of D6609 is 7.97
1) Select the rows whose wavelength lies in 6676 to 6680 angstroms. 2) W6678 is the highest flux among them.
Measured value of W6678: 7.725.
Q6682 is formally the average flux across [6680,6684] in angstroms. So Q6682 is 7.94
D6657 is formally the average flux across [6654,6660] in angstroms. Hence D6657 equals 7.97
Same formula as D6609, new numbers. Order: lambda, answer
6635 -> 8.504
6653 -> 7.642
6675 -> 7.748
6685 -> 7.893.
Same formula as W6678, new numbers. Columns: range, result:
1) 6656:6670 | 8.184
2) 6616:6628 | 8.104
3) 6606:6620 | 8.448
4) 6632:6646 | 8.504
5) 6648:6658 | 7.874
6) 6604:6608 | 7.907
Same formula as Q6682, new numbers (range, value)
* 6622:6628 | 7.96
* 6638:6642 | 7.96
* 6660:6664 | 7.5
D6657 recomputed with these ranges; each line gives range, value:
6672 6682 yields 7.71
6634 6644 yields 7.98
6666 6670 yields 7.88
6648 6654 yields 7.76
